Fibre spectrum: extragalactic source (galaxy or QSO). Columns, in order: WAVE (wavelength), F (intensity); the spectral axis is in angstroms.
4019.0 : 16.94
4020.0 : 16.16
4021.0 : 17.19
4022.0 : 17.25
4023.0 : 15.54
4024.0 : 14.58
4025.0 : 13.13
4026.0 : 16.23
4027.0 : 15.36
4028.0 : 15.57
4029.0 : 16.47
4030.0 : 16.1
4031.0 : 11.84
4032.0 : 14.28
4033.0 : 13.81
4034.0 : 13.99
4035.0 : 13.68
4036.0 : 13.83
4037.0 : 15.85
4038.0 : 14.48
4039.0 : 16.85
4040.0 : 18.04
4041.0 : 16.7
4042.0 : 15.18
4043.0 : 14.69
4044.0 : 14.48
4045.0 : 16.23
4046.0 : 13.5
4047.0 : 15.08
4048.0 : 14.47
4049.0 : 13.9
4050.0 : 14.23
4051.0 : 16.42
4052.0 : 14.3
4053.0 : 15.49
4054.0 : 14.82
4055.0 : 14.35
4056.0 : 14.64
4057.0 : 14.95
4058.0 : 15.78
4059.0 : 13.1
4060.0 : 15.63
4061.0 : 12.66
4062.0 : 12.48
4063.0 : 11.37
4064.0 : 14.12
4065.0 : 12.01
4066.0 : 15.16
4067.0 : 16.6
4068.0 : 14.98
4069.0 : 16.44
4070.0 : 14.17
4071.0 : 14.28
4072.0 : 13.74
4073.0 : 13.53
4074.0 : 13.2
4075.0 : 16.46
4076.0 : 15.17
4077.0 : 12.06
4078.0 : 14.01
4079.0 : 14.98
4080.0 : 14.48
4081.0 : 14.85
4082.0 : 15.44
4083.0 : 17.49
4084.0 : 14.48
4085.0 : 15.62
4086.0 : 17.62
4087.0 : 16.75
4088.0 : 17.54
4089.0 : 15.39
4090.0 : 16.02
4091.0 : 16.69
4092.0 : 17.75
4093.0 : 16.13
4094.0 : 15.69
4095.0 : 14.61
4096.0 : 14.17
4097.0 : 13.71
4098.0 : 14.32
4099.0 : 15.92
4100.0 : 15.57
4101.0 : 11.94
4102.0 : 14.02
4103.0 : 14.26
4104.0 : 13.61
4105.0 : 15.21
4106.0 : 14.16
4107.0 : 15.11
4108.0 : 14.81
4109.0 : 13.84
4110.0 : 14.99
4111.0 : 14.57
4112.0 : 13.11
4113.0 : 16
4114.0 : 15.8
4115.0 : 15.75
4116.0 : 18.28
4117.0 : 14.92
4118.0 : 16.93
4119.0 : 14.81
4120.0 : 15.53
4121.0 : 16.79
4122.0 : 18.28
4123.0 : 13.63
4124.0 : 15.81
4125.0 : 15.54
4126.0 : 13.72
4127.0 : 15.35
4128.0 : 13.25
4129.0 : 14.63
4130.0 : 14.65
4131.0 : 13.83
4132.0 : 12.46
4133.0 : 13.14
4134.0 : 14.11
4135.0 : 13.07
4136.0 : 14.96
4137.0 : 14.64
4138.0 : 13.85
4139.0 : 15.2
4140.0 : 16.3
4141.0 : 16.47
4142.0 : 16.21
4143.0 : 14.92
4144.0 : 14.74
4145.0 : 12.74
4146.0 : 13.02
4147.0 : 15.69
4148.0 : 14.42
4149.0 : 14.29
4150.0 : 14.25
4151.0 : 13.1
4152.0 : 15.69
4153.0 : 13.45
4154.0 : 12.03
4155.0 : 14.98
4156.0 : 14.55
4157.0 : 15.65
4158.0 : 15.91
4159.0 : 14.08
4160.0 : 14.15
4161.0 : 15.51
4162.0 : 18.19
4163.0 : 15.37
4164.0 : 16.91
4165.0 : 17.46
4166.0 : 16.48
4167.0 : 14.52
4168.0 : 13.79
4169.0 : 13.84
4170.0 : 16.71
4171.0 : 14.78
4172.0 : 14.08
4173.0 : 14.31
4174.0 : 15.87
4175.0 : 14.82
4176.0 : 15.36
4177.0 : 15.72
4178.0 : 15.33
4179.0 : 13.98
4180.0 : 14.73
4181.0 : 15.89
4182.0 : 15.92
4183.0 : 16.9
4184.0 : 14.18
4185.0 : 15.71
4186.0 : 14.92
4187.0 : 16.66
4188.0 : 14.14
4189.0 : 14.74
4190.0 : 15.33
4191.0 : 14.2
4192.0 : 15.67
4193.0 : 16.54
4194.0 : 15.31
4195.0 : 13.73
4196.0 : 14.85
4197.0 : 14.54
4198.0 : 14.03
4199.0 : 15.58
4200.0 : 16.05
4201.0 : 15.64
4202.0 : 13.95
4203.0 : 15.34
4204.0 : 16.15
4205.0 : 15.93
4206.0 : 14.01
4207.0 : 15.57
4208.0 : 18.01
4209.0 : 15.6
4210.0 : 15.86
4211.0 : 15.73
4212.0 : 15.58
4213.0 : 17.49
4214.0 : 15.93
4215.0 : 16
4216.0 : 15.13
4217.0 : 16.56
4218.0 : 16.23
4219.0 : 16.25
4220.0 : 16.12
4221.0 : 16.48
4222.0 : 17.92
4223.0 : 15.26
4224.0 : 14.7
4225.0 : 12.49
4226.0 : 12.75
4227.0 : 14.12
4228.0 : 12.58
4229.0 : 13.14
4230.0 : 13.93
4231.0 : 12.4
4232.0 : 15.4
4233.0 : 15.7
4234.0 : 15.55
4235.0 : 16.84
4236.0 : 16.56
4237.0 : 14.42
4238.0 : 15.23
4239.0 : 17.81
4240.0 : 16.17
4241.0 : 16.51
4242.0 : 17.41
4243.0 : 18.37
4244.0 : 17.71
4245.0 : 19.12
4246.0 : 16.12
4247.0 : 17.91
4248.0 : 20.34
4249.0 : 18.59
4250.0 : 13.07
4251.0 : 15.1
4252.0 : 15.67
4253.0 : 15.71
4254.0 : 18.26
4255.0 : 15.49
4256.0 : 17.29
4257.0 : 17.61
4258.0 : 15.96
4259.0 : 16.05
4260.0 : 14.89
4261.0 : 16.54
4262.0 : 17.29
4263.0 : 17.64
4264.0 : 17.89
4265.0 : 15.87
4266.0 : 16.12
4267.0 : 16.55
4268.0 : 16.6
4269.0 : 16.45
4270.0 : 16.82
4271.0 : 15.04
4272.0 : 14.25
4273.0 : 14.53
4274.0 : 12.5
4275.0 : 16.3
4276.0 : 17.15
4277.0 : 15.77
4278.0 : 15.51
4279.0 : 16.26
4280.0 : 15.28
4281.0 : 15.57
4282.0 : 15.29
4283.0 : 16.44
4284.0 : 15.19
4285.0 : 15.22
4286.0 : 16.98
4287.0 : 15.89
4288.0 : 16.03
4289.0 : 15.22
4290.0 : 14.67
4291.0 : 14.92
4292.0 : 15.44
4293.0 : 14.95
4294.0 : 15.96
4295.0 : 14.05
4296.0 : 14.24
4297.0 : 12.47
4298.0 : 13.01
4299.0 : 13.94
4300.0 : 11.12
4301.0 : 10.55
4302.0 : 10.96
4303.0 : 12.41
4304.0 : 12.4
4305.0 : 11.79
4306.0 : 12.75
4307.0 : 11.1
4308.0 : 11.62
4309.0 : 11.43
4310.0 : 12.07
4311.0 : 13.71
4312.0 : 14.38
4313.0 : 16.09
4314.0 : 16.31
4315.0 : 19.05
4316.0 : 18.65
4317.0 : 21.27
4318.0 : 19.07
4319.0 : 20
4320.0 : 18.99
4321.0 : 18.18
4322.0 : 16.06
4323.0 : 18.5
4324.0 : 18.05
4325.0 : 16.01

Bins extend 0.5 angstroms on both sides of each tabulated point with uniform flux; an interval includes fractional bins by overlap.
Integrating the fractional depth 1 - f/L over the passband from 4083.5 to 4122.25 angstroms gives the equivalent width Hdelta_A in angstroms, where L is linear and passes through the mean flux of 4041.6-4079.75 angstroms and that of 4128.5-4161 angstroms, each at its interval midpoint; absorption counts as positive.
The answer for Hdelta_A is -2.55 angstroms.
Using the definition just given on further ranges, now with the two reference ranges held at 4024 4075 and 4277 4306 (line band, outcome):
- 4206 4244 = -3.13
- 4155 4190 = -1.99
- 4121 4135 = 0.03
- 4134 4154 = 0.05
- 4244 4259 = -2.58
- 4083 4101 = -1.35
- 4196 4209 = -0.83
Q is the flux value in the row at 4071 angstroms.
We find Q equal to 14.28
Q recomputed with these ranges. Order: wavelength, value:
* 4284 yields 15.19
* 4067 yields 16.6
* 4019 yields 16.94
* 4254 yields 18.26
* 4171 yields 14.78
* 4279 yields 16.26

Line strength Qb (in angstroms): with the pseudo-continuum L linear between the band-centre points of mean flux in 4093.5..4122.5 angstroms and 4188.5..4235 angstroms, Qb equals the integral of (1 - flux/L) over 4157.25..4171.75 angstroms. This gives -0.4 angstroms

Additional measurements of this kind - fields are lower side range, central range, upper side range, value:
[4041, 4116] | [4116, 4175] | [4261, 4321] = 0.2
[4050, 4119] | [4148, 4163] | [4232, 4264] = 0.9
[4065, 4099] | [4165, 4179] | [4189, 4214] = 0.3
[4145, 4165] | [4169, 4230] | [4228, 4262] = 1.0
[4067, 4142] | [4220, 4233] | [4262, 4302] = 0.6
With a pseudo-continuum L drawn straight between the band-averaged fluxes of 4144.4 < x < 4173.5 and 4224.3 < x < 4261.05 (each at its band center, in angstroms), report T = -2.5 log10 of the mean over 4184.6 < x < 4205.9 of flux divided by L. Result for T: 0.01 mag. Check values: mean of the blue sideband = 14.8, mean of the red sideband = 15.9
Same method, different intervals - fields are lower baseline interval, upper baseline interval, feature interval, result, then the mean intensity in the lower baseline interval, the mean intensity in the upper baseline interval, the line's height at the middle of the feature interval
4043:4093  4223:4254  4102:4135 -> 0.020 mag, 14.9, 15.7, 15.1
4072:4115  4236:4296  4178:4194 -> 0.022 mag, 15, 16.1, 15.6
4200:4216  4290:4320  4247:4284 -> -0.083 mag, 15.8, 14.4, 15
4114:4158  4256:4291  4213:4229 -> 0.018 mag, 14.8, 15.9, 15.5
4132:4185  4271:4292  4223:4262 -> -0.043 mag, 14.9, 15.4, 15.3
